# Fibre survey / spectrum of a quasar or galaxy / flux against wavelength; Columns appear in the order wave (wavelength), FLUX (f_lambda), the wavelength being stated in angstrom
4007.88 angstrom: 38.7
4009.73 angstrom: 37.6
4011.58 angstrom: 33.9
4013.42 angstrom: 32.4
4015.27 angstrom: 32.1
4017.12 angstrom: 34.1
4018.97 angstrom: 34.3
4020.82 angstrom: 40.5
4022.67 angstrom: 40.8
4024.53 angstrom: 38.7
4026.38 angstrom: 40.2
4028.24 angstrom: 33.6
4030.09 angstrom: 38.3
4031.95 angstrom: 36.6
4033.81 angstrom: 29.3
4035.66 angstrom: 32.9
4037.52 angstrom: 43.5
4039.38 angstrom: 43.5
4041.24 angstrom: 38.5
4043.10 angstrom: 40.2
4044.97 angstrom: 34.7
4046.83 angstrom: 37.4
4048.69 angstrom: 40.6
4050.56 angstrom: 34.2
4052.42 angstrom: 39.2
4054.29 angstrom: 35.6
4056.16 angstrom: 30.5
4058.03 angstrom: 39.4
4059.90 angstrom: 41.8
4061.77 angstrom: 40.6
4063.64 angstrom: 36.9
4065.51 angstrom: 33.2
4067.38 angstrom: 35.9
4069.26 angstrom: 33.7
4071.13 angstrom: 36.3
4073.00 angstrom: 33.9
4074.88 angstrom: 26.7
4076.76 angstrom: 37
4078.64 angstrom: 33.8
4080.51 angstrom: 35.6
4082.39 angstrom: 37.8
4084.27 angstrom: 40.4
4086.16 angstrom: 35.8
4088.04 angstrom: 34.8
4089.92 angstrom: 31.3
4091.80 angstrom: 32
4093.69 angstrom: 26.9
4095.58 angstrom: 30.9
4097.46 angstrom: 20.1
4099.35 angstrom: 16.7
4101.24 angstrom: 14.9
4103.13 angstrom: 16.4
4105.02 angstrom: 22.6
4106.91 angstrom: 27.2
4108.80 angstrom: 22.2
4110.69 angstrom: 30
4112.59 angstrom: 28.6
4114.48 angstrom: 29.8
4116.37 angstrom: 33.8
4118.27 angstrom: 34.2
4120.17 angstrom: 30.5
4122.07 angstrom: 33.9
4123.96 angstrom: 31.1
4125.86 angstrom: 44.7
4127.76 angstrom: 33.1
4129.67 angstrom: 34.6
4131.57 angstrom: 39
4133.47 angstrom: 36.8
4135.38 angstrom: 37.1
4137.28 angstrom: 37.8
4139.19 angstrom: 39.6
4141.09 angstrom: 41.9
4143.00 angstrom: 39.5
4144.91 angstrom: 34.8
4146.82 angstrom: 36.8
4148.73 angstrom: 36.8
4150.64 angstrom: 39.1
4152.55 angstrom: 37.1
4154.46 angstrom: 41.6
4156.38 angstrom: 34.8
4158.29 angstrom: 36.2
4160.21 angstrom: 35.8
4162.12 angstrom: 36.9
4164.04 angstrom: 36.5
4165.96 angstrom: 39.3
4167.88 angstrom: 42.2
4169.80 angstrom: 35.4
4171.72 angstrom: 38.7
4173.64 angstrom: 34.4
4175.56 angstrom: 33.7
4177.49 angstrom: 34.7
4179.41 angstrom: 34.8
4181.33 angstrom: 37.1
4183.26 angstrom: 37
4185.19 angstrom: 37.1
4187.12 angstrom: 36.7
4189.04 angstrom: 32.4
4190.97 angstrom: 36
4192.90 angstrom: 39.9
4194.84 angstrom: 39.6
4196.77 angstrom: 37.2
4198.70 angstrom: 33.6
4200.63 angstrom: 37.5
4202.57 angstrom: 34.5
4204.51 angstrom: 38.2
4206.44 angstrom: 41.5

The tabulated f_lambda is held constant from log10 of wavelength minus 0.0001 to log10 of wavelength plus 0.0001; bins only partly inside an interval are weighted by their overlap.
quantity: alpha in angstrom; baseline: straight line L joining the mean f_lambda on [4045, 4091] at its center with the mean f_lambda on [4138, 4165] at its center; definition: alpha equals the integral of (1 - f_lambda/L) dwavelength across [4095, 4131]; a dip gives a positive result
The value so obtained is 8.4 angstrom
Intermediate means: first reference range 35.9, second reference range 37.7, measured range 28.3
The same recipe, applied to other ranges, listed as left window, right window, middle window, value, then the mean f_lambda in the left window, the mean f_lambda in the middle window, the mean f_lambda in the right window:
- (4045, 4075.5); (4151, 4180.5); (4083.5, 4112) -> 7.52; 36.1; 26.7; 36.9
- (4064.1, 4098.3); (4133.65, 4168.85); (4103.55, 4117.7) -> 3.11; 33.2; 27.5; 38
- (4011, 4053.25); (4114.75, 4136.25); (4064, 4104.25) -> 5.91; 37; 30.7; 35.2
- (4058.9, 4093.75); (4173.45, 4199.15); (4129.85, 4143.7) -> -1.12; 35.2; 38.6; 36.1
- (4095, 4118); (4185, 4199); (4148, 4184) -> -4.40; 24.6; 37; 36.7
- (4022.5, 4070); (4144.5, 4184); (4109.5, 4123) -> 2.06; 37.2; 31.4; 36.9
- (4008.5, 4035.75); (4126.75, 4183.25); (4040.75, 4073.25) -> -0.63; 35.8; 36.8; 37.1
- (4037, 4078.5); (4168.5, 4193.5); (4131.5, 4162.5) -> -1.26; 36.8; 37.7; 36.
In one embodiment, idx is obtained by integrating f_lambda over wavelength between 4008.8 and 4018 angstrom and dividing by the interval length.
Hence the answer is 34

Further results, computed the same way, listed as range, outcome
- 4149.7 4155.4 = 39.3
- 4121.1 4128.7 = 35.7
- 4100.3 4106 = 18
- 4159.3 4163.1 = 36.4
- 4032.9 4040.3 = 37.3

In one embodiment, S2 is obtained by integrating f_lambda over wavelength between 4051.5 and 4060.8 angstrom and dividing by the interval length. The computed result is 37.2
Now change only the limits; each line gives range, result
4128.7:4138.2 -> 37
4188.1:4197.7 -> 37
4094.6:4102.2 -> 20.7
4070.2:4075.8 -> 32.3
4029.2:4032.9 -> 37.3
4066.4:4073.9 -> 35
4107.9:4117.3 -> 28.9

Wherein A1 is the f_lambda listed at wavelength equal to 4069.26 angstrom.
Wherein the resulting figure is 33.7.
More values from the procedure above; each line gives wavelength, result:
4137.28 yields 37.8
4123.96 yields 31.1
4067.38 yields 35.9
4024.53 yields 38.7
